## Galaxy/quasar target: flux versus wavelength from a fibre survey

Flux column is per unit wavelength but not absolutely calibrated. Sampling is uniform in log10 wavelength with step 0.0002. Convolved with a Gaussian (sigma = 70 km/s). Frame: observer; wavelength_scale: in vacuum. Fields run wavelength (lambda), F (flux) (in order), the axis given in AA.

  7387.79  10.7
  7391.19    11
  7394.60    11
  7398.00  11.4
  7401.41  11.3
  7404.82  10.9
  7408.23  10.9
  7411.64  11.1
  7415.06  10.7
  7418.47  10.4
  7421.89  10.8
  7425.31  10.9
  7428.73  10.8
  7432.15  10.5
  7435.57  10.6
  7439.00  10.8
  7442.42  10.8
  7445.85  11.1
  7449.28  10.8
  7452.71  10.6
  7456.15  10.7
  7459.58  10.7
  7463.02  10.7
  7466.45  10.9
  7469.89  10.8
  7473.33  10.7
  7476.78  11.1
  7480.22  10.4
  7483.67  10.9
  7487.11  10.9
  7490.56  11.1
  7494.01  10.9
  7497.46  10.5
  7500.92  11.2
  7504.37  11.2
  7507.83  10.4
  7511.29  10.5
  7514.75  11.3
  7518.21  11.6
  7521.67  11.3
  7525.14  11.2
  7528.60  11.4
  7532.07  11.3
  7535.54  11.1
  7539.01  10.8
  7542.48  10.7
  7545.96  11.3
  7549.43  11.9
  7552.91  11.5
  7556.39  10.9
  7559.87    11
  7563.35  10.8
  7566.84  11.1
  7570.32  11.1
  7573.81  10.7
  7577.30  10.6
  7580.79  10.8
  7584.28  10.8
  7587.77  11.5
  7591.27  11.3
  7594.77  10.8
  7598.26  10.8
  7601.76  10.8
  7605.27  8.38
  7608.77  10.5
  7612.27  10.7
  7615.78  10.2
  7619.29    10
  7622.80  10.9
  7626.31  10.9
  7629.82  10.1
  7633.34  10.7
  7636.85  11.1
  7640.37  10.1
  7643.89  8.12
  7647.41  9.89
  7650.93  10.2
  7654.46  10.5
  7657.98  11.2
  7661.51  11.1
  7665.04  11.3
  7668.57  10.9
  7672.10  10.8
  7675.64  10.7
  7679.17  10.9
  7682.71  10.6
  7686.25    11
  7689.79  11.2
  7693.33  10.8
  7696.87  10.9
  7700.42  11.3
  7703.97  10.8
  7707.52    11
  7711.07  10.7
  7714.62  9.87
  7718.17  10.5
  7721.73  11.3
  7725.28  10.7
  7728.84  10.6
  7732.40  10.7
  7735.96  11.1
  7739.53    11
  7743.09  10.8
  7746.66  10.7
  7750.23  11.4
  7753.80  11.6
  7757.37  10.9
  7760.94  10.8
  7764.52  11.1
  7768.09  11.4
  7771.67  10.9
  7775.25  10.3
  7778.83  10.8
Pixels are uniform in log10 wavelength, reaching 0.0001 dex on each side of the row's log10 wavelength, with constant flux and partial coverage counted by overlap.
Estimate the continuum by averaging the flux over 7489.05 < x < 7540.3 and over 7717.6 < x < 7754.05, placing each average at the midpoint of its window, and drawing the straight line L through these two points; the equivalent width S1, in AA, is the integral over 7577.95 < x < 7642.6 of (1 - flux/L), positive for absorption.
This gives 2.6 AA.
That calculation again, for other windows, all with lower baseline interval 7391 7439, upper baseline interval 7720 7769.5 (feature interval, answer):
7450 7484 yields 0.46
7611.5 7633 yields 0.95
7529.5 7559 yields -0.71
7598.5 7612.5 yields 1.08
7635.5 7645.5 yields 1.11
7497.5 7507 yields -0.08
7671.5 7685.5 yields 0.27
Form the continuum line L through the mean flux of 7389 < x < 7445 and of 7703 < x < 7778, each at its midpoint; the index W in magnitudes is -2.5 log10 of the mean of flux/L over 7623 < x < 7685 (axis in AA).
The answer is 0.03 mag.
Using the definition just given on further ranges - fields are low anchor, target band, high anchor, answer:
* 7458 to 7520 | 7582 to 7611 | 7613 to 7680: 0.00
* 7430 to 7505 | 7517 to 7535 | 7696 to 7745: -0.05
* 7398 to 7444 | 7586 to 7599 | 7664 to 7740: -0.03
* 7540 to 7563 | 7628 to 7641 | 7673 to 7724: 0.04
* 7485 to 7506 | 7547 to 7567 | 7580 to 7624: -0.05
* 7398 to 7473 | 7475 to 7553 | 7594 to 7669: -0.04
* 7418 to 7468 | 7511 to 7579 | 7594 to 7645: -0.06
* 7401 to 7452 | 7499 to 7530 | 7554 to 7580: -0.02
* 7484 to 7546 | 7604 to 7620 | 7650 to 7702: 0.10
